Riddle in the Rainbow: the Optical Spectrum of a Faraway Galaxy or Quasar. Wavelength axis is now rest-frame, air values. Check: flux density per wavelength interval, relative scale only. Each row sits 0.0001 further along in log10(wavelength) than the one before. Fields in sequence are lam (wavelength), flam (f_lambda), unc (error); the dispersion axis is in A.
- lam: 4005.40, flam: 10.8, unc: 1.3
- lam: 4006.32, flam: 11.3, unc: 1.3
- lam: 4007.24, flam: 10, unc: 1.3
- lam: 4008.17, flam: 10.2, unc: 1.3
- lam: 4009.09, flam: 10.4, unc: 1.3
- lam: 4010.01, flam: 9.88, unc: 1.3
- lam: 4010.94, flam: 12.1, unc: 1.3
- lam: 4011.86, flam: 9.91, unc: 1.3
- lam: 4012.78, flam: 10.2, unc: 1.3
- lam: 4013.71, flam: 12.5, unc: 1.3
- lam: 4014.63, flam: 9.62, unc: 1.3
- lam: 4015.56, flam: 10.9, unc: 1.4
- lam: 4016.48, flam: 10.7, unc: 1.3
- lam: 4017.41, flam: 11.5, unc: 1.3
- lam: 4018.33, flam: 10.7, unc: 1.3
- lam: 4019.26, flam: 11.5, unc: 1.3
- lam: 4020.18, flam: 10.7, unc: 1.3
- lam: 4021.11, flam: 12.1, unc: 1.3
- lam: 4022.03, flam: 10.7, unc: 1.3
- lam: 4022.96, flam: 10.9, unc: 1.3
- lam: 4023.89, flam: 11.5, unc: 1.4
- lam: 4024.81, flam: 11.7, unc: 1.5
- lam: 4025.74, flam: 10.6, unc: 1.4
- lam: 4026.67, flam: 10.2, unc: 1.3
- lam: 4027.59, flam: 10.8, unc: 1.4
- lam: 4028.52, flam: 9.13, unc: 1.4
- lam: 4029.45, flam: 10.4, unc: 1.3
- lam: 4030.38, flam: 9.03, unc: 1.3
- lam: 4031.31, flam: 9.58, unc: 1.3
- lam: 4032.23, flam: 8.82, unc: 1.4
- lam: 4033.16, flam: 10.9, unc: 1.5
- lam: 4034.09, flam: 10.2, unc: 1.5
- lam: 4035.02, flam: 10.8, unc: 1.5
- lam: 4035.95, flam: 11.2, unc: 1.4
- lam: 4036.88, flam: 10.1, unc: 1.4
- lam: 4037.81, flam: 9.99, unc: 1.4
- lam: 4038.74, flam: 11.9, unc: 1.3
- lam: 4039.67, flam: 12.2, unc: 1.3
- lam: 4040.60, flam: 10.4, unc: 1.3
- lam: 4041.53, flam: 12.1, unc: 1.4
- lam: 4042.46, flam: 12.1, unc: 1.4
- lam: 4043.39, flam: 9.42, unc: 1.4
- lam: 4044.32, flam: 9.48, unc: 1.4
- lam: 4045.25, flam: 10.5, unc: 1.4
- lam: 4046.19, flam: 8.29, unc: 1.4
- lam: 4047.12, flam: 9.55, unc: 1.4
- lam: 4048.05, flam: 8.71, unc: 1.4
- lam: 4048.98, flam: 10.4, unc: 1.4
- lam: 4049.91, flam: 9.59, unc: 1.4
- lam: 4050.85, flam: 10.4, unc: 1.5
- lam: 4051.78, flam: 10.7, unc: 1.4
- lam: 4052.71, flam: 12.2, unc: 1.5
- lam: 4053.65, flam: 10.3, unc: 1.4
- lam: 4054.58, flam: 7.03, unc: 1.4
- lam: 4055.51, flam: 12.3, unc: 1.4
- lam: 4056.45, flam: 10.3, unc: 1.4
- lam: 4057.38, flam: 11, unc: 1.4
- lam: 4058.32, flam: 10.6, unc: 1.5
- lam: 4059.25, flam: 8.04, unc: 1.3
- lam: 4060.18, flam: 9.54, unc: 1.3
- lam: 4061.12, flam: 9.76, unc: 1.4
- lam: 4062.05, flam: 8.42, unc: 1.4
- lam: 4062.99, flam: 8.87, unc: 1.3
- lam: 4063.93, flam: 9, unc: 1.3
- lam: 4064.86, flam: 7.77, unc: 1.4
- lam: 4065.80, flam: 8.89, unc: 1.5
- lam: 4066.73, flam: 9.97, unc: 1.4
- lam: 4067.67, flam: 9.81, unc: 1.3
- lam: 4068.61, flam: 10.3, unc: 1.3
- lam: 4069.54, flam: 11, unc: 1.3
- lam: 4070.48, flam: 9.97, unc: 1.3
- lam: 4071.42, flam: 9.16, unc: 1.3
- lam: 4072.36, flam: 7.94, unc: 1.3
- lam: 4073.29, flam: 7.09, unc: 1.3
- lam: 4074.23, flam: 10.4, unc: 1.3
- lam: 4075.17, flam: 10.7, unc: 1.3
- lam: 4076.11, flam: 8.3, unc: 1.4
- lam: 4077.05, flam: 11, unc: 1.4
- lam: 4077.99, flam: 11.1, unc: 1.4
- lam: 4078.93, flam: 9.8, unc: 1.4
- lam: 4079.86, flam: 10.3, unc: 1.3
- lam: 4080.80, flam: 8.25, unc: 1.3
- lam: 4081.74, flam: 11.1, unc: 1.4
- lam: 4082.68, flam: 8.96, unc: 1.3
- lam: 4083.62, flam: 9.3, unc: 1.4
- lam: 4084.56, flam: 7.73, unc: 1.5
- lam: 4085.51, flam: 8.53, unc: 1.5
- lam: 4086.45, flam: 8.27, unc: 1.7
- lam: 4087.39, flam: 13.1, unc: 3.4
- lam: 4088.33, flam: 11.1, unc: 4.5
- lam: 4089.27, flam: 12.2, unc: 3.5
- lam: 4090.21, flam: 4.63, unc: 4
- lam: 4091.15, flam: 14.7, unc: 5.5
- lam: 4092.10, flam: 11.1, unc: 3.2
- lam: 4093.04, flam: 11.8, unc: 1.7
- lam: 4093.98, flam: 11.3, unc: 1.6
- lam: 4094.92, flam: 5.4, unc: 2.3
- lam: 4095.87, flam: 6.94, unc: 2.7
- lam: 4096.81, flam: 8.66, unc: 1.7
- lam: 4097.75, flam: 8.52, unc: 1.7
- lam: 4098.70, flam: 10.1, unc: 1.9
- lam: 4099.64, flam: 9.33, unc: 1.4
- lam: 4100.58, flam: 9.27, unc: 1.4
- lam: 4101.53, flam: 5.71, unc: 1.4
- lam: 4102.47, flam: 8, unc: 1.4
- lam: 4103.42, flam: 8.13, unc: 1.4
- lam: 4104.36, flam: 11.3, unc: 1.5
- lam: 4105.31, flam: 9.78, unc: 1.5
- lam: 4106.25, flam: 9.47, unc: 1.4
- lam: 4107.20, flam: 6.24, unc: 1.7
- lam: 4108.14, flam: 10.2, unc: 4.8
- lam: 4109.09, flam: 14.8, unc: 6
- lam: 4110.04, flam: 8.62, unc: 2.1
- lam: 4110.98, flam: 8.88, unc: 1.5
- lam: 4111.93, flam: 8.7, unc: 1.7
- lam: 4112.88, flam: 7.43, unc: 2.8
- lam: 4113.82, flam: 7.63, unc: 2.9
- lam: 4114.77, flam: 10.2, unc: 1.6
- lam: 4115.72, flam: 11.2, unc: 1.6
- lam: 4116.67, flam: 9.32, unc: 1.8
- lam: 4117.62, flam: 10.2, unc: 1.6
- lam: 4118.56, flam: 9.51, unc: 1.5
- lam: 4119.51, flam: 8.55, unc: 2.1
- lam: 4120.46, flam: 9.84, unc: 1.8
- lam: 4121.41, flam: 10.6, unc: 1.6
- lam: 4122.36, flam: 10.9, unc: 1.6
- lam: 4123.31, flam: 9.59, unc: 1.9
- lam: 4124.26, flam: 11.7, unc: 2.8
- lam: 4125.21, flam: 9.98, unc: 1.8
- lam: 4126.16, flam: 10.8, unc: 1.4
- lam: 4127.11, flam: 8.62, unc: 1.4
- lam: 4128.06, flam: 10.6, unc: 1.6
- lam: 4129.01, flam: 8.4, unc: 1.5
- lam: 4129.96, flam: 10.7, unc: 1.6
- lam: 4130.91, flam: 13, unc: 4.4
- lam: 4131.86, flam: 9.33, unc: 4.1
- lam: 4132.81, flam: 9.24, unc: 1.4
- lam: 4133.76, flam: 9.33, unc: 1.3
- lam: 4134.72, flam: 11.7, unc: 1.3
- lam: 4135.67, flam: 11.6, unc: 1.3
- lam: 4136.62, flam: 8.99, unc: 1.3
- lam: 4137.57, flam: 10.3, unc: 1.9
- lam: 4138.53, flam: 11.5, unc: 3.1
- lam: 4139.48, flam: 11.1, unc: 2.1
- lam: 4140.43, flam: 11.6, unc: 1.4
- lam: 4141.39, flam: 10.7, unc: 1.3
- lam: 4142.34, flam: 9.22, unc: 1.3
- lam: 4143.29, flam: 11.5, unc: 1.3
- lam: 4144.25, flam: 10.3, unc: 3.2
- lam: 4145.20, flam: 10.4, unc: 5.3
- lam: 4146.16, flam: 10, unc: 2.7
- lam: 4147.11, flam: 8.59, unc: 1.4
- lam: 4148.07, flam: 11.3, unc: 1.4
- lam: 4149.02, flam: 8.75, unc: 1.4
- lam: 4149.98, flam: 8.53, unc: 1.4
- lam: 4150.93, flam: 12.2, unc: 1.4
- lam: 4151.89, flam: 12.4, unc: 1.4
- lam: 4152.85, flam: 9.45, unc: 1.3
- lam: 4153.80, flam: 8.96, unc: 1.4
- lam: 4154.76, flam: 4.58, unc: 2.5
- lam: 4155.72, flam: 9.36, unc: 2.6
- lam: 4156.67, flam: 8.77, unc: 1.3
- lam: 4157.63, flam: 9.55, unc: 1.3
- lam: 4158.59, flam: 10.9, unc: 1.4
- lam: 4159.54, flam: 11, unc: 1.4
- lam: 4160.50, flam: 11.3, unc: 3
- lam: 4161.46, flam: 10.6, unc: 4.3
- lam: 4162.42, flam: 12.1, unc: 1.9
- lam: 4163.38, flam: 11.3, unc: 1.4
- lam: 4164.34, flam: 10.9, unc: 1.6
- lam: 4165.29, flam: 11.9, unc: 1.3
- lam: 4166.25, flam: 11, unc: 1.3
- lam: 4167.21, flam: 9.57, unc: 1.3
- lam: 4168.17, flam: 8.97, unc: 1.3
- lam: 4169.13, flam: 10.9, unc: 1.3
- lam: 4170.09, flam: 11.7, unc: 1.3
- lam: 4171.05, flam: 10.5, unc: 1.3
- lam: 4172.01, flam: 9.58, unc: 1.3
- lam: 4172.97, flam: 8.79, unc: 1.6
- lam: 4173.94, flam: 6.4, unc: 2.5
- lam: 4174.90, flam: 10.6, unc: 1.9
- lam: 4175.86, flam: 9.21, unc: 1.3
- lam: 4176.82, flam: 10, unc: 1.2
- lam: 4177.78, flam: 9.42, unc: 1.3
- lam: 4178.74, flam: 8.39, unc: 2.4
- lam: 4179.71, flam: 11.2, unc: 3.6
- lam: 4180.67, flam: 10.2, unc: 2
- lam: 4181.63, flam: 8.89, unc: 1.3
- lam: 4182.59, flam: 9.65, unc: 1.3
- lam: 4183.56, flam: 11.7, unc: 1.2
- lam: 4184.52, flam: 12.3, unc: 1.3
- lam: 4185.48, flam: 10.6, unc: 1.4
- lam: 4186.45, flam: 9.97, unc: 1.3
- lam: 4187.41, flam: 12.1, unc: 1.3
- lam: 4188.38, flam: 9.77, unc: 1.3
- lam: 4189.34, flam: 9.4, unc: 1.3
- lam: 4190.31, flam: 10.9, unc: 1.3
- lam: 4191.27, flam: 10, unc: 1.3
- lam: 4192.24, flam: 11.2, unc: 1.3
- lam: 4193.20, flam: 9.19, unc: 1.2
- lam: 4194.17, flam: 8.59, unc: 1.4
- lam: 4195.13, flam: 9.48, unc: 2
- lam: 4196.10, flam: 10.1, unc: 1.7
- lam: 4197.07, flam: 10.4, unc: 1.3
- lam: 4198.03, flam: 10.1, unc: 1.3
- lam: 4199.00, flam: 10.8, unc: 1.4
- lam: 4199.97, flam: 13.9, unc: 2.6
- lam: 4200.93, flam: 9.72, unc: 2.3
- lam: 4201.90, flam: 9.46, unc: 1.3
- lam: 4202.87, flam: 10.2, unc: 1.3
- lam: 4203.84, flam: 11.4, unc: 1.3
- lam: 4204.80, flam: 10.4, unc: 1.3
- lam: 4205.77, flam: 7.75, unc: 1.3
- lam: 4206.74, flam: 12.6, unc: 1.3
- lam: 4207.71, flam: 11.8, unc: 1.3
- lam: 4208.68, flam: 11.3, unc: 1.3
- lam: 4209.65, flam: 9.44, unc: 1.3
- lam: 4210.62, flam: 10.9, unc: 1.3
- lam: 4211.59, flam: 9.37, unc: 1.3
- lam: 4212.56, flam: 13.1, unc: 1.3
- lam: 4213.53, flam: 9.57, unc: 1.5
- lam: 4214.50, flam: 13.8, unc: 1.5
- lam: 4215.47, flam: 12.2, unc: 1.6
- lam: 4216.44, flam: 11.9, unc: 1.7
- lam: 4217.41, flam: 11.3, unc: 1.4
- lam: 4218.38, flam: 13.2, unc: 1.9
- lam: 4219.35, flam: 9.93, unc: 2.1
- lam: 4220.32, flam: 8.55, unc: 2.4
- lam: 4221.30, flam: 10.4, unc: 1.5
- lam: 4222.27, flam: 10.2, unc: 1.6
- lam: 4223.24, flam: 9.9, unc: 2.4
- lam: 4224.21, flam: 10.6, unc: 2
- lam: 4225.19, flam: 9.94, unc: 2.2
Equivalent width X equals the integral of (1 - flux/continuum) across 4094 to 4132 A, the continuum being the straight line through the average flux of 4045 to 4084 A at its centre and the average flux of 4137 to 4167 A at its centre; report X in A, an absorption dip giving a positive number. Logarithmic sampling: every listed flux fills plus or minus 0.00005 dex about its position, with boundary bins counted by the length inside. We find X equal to 2.3 A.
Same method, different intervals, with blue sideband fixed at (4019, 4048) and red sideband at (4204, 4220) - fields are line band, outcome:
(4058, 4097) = 4.1 A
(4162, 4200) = 2.7 A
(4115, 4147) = 1.7 A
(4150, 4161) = 1.1 A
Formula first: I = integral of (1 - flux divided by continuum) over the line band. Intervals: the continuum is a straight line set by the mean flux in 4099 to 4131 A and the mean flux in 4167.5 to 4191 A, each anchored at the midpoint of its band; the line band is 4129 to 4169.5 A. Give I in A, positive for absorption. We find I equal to -1.9 A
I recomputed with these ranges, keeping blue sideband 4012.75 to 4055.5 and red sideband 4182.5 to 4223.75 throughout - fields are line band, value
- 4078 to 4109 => 3.3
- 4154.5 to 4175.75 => 1.2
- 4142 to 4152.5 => 0.3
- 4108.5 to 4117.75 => 0.8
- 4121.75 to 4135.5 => 0.4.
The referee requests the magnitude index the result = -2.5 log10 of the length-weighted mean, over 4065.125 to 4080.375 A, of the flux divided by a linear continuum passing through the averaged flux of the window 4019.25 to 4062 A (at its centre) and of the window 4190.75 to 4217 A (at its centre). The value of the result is 0.08 mag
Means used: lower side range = 10.4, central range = 9.7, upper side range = 10.7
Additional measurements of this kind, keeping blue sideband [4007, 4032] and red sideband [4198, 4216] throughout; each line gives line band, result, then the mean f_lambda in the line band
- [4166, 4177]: 0.12 mag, 9.73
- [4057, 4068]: 0.15 mag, 9.29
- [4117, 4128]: 0.08 mag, 10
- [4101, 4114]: 0.20 mag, 8.95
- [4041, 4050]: 0.07 mag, 10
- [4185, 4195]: 0.08 mag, 10.1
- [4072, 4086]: 0.15 mag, 9.38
